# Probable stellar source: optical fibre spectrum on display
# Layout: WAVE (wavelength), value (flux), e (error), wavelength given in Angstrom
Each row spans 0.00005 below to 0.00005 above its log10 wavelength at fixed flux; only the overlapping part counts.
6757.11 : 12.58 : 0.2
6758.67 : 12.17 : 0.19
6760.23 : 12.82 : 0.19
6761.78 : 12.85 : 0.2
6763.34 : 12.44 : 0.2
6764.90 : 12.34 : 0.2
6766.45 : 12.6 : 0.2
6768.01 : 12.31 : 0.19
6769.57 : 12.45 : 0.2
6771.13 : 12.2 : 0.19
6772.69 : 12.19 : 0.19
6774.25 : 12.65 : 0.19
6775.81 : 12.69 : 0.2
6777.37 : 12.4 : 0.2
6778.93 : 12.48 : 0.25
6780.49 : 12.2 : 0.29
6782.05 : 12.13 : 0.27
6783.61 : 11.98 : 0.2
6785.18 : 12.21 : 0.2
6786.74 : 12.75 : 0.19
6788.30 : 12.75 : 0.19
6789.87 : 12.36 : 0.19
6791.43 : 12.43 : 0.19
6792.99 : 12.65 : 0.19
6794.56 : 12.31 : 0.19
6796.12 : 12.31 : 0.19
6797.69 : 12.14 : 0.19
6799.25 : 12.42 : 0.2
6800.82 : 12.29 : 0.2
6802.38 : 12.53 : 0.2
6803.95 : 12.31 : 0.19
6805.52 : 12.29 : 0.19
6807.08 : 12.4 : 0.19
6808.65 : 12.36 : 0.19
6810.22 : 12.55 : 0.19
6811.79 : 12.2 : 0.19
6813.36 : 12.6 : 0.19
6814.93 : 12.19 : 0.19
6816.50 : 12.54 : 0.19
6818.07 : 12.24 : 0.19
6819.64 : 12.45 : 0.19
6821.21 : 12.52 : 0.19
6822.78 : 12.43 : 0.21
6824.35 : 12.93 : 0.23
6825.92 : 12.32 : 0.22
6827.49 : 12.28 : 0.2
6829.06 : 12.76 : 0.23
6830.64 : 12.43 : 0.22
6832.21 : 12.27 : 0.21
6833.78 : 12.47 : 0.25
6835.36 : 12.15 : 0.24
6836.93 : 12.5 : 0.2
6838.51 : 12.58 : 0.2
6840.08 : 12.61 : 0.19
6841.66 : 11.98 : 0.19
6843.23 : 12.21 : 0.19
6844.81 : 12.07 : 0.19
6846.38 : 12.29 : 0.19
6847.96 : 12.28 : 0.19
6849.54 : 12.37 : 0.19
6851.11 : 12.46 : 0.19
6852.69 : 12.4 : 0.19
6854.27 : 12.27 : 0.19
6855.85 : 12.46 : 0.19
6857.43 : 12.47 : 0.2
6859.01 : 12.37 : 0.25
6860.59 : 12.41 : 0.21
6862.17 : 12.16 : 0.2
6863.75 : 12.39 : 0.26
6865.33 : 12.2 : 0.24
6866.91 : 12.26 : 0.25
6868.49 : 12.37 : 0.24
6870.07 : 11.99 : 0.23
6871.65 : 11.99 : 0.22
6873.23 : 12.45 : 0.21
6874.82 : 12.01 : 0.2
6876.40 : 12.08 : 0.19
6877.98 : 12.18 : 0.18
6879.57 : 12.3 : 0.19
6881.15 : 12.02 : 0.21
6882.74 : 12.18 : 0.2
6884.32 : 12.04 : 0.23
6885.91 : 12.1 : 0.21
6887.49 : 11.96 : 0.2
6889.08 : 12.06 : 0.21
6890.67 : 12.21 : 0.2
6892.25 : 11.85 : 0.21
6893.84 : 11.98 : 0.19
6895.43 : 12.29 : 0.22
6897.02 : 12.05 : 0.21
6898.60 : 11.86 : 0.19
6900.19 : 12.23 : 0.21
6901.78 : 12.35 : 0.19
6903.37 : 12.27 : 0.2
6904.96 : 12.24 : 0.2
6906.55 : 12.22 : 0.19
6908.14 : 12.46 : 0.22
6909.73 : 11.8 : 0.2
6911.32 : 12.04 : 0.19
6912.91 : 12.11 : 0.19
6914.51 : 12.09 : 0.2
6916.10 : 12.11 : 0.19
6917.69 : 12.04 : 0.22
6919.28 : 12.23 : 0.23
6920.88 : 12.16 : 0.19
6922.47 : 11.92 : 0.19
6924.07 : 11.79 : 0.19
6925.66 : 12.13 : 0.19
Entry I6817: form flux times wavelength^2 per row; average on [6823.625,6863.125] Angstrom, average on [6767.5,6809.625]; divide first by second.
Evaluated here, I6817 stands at 1.02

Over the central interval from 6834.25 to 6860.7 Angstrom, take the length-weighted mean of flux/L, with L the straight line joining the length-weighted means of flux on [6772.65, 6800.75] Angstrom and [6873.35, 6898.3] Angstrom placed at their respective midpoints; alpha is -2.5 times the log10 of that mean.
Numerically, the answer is -0.012 mag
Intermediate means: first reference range 12.4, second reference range 12.1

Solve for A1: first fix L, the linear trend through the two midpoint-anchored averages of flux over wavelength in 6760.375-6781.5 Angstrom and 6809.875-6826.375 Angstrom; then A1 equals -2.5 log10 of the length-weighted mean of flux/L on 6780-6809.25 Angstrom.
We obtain 0.01 mag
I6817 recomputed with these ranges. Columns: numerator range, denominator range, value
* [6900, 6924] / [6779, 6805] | 1.02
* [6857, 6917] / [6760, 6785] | 1.01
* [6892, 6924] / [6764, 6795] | 1.01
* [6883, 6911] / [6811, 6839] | 1.00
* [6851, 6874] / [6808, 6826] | 1.00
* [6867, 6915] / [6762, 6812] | 1.01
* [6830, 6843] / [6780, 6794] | 1.01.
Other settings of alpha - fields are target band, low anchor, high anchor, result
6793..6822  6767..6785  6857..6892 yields -0.01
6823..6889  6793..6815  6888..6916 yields -0.01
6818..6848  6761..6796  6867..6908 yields -0.01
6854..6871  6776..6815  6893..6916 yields -0.01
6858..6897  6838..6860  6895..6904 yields 0.01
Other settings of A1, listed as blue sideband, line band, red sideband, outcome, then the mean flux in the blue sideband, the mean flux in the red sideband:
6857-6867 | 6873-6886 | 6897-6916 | 0.01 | 12.3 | 12.1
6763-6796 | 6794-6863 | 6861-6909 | -0.01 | 12.4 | 12.2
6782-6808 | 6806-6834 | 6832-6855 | -0.01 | 12.4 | 12.3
